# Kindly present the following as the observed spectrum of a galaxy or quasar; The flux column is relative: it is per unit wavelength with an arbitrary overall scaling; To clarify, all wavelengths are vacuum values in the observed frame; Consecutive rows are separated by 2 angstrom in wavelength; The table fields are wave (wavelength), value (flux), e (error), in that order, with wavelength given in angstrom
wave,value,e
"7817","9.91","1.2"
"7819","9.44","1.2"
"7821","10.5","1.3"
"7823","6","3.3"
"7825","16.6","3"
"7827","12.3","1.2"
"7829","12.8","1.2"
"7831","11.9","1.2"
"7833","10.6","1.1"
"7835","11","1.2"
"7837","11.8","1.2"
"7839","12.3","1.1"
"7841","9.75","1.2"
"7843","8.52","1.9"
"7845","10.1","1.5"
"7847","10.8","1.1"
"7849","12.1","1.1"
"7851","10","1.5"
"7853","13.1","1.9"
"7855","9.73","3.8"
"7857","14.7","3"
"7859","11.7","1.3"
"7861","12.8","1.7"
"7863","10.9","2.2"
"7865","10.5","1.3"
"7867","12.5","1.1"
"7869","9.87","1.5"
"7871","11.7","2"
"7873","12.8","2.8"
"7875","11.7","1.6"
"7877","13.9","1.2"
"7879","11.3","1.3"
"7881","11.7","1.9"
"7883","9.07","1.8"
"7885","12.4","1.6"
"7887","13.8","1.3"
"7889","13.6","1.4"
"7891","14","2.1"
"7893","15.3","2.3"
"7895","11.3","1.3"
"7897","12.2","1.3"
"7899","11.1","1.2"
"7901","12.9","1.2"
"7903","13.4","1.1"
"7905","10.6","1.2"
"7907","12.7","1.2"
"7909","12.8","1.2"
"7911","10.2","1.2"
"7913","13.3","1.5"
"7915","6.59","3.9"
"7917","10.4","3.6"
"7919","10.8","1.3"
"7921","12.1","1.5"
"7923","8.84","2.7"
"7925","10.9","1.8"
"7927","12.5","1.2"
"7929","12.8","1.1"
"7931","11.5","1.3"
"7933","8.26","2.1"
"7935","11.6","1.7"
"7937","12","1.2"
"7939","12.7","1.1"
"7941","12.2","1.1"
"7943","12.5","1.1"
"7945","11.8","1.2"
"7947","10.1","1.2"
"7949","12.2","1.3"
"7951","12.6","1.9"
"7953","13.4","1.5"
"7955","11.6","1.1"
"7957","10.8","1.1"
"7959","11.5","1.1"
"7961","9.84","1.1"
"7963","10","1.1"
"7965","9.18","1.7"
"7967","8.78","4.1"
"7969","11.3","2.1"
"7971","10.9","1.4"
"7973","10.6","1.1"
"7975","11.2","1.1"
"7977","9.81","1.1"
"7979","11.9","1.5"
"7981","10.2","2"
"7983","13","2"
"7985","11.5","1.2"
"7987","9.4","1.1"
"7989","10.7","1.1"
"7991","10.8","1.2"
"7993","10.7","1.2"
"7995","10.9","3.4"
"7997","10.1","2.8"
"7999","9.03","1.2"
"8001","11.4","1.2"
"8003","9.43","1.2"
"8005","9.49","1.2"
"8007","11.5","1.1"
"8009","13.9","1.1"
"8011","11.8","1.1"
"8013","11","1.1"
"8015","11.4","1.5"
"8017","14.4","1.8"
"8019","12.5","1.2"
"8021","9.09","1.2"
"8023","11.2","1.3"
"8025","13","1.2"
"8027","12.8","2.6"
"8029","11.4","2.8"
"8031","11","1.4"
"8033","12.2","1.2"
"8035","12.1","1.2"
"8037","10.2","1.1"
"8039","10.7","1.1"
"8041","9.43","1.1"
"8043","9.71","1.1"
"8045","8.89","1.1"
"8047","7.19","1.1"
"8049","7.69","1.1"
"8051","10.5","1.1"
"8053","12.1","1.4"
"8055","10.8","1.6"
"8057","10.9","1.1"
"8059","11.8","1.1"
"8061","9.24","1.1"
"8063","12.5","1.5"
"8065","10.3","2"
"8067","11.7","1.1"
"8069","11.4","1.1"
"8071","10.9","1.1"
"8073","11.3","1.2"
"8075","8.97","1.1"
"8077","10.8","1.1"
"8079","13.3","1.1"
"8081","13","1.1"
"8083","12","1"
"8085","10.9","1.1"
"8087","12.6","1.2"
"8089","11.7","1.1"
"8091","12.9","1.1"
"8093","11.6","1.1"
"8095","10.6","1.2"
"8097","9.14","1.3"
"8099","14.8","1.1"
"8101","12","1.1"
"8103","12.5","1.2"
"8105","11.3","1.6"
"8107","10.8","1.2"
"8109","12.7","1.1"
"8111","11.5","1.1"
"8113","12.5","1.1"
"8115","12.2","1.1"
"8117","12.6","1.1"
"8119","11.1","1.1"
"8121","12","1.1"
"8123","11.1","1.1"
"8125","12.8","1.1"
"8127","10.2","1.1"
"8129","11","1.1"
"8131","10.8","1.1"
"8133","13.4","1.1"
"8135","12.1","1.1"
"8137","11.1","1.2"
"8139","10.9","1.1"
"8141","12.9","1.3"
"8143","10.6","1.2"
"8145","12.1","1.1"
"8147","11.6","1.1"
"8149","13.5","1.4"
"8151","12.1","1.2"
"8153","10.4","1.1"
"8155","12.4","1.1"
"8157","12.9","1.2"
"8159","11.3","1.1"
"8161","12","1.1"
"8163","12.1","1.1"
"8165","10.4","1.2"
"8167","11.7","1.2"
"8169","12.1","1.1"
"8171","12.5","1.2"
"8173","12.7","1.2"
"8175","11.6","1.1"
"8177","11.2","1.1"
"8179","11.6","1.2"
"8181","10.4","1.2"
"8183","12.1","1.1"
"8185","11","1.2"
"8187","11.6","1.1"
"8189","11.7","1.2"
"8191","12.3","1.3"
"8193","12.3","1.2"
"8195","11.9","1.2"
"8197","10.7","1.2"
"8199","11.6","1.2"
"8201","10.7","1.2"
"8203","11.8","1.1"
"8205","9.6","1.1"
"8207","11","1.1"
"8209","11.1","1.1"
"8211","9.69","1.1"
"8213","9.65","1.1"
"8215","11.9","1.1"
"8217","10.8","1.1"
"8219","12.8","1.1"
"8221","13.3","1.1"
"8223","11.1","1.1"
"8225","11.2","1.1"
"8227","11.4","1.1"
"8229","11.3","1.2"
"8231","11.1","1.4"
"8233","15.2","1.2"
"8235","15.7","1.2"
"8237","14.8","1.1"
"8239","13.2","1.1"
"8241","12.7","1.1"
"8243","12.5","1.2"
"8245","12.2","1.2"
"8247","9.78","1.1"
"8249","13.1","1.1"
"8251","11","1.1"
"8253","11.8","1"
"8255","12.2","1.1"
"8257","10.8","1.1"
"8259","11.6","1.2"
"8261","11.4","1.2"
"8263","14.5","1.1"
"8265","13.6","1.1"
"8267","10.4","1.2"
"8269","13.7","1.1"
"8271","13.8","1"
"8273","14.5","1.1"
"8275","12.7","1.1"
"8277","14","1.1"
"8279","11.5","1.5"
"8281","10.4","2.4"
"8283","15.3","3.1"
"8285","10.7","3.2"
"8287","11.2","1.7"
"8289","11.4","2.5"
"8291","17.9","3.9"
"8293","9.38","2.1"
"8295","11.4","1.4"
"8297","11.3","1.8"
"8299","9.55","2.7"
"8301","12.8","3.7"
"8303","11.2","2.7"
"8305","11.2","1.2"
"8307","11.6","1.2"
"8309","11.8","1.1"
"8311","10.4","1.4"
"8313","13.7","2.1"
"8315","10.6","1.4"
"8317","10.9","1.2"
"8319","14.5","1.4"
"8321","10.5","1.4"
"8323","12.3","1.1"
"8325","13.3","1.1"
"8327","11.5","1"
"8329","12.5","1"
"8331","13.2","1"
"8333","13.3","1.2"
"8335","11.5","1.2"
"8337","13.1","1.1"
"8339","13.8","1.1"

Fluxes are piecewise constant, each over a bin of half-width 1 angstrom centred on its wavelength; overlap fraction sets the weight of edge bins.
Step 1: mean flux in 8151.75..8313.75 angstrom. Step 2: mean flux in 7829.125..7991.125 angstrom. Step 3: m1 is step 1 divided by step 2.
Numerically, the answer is 1.04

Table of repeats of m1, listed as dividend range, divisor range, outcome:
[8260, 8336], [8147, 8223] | 1.06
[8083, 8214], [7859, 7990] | 1.01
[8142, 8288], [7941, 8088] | 1.08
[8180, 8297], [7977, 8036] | 1.07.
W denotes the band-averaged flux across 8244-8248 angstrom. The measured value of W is 11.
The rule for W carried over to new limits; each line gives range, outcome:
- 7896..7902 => 12.1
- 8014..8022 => 11.8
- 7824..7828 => 14.5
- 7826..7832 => 12.3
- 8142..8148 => 11.4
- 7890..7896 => 13.5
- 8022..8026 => 12.1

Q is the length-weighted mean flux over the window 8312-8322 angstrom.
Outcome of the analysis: 12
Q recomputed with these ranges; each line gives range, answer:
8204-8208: 10.3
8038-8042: 10.1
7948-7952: 12.4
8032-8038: 11.5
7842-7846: 9.31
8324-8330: 12.4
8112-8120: 12.1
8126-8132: 10.7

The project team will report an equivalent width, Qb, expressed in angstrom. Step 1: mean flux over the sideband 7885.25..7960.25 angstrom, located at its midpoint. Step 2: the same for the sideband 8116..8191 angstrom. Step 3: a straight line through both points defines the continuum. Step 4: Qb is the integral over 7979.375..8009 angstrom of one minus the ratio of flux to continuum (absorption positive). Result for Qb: 2.67 angstrom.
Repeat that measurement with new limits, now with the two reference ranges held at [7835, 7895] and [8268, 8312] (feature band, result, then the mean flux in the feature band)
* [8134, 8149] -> 0.37 angstrom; 11.7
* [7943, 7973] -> 2.11 angstrom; 11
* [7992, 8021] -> 1.79 angstrom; 11.2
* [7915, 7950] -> 1.83 angstrom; 11.2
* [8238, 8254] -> 0.12 angstrom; 12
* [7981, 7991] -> 0.74 angstrom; 11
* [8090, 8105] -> 0.13 angstrom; 11.9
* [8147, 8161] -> -0.01 angstrom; 12.1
